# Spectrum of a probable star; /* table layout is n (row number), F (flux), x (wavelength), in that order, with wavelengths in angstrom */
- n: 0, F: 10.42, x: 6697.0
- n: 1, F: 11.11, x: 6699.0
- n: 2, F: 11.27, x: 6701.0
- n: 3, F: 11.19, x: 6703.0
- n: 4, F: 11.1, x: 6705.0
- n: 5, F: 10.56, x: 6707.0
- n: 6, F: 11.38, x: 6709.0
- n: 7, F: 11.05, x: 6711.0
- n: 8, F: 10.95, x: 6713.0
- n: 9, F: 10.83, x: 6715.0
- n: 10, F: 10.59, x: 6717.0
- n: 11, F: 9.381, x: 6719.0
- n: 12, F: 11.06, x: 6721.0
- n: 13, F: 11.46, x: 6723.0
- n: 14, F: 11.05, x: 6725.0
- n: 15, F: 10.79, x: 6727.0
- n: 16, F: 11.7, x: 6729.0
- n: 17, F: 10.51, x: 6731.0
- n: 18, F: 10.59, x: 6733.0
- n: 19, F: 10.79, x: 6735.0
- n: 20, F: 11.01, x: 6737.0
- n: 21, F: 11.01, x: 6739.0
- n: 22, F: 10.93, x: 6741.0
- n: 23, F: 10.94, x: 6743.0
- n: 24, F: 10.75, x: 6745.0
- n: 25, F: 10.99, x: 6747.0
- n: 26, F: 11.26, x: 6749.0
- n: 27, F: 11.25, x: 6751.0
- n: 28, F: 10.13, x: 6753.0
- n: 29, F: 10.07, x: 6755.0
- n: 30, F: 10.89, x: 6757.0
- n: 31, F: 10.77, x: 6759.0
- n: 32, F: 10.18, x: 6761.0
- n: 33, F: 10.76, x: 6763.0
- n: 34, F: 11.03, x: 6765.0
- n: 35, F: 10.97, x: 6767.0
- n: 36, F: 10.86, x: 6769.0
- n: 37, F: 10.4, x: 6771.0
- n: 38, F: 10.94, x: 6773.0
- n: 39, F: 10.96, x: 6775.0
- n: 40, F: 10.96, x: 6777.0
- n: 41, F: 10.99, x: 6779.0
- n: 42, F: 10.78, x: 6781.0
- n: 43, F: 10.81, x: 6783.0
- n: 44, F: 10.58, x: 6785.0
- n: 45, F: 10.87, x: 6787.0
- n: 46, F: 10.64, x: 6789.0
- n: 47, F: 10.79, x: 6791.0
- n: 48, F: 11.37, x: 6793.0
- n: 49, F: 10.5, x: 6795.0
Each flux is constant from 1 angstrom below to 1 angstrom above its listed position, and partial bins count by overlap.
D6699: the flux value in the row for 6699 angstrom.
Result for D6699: 11.11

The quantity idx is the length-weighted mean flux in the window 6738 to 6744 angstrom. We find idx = 11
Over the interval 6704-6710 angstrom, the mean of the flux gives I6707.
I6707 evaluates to 11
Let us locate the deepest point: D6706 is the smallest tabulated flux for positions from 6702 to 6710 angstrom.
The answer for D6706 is 10.56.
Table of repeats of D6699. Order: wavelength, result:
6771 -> 10.4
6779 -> 10.99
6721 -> 11.06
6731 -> 10.51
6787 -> 10.87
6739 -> 11.01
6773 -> 10.94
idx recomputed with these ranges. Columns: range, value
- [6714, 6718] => 10.7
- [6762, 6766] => 10.9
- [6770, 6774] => 10.7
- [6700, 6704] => 11.2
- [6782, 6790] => 10.7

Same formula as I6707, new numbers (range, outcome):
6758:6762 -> 10.5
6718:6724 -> 10.6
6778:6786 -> 10.8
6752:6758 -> 10.4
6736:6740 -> 11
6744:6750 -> 11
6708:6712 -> 11.2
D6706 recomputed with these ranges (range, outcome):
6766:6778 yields 10.4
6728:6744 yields 10.51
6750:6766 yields 10.07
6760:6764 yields 10.18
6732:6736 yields 10.59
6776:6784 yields 10.78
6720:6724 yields 11.06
